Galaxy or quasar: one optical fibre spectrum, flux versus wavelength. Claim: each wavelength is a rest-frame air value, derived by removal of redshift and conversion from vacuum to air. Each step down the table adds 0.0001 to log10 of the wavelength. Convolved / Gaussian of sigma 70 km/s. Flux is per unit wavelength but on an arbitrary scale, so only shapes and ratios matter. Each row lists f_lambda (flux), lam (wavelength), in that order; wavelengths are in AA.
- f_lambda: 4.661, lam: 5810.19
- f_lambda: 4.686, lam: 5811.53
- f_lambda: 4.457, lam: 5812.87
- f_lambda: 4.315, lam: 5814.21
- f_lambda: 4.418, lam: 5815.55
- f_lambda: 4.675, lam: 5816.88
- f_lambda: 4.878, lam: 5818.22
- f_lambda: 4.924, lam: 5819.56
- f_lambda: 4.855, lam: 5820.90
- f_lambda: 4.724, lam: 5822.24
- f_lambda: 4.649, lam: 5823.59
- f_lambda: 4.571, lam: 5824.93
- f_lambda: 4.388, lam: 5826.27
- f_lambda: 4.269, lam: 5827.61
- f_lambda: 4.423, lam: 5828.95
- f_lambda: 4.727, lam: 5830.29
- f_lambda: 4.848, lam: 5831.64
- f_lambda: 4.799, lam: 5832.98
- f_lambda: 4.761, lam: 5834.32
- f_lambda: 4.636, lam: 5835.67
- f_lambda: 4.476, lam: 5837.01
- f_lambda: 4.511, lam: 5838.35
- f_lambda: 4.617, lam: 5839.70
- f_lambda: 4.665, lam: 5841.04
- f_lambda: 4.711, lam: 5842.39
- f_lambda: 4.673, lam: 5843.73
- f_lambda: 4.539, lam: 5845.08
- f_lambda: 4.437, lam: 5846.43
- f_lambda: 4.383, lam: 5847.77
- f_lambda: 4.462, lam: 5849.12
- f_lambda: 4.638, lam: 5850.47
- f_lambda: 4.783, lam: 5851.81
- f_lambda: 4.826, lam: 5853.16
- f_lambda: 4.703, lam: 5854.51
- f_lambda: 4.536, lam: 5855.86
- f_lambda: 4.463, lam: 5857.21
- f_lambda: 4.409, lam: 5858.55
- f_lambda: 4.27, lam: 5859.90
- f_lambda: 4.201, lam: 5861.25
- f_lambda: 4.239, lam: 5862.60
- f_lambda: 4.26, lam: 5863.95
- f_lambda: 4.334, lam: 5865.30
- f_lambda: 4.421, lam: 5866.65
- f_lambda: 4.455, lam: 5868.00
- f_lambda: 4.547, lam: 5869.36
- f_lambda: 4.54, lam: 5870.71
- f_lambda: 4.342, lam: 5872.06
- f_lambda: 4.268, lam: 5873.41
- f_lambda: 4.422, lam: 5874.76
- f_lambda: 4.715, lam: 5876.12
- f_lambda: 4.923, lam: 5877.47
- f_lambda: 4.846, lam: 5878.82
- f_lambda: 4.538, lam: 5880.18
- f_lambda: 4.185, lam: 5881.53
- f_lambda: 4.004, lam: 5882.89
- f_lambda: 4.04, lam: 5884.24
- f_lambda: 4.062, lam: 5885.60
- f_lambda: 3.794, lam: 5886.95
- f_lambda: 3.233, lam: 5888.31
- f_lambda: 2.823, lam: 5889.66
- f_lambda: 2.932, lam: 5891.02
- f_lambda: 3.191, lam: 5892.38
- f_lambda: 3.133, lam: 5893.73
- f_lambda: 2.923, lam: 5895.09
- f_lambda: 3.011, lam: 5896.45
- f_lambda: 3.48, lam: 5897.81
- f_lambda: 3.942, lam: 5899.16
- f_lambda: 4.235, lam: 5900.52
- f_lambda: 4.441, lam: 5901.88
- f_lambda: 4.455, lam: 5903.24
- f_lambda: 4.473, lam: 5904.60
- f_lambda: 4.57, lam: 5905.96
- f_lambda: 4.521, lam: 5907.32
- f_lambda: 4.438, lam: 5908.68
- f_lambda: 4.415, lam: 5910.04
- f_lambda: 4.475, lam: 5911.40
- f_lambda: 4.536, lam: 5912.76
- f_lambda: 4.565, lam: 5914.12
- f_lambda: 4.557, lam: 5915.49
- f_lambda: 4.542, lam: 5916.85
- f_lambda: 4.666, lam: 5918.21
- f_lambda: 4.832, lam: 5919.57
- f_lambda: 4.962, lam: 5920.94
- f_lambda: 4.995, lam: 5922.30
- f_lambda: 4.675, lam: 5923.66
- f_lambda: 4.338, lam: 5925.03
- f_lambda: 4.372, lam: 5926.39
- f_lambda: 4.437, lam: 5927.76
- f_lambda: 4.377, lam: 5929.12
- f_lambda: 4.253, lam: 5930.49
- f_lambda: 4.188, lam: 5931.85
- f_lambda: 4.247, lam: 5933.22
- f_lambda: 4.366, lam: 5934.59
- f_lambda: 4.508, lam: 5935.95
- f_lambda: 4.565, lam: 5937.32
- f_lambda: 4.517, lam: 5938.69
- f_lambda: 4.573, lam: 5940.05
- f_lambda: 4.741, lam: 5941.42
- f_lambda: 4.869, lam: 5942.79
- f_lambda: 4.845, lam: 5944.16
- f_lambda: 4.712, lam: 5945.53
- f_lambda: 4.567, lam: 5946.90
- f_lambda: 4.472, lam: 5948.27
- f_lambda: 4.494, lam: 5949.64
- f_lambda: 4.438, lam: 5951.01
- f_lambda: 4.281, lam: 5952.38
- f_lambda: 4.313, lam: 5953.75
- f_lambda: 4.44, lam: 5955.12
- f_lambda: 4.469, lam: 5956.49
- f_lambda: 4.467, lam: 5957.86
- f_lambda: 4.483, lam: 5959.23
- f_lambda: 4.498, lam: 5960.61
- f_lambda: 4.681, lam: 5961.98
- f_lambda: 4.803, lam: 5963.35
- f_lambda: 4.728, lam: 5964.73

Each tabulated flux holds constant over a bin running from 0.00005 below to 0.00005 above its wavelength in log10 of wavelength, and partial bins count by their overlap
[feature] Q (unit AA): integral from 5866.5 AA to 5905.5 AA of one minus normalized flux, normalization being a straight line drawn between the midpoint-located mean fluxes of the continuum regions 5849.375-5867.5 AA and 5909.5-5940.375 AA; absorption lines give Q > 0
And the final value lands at 4.2 AA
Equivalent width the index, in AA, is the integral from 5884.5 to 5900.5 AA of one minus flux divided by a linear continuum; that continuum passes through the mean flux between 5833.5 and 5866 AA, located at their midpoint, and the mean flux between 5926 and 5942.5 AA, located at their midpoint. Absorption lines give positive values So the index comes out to 3.9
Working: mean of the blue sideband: 4.52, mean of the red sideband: 4.44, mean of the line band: 3.38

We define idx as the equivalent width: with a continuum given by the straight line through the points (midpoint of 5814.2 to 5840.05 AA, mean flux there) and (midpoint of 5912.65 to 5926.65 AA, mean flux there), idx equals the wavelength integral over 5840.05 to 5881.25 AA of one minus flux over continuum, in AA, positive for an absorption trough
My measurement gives 1.1 AA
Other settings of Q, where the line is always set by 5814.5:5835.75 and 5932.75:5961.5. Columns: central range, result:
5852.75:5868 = 0.65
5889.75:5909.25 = 3.27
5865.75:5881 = 0.20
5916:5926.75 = -0.31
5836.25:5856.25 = 0.14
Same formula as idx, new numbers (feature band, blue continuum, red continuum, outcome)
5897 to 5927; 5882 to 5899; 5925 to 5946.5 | -4.1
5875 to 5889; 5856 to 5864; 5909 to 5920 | 0.6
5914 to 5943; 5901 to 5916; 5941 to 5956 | -0.2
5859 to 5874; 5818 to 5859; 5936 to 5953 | 0.8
